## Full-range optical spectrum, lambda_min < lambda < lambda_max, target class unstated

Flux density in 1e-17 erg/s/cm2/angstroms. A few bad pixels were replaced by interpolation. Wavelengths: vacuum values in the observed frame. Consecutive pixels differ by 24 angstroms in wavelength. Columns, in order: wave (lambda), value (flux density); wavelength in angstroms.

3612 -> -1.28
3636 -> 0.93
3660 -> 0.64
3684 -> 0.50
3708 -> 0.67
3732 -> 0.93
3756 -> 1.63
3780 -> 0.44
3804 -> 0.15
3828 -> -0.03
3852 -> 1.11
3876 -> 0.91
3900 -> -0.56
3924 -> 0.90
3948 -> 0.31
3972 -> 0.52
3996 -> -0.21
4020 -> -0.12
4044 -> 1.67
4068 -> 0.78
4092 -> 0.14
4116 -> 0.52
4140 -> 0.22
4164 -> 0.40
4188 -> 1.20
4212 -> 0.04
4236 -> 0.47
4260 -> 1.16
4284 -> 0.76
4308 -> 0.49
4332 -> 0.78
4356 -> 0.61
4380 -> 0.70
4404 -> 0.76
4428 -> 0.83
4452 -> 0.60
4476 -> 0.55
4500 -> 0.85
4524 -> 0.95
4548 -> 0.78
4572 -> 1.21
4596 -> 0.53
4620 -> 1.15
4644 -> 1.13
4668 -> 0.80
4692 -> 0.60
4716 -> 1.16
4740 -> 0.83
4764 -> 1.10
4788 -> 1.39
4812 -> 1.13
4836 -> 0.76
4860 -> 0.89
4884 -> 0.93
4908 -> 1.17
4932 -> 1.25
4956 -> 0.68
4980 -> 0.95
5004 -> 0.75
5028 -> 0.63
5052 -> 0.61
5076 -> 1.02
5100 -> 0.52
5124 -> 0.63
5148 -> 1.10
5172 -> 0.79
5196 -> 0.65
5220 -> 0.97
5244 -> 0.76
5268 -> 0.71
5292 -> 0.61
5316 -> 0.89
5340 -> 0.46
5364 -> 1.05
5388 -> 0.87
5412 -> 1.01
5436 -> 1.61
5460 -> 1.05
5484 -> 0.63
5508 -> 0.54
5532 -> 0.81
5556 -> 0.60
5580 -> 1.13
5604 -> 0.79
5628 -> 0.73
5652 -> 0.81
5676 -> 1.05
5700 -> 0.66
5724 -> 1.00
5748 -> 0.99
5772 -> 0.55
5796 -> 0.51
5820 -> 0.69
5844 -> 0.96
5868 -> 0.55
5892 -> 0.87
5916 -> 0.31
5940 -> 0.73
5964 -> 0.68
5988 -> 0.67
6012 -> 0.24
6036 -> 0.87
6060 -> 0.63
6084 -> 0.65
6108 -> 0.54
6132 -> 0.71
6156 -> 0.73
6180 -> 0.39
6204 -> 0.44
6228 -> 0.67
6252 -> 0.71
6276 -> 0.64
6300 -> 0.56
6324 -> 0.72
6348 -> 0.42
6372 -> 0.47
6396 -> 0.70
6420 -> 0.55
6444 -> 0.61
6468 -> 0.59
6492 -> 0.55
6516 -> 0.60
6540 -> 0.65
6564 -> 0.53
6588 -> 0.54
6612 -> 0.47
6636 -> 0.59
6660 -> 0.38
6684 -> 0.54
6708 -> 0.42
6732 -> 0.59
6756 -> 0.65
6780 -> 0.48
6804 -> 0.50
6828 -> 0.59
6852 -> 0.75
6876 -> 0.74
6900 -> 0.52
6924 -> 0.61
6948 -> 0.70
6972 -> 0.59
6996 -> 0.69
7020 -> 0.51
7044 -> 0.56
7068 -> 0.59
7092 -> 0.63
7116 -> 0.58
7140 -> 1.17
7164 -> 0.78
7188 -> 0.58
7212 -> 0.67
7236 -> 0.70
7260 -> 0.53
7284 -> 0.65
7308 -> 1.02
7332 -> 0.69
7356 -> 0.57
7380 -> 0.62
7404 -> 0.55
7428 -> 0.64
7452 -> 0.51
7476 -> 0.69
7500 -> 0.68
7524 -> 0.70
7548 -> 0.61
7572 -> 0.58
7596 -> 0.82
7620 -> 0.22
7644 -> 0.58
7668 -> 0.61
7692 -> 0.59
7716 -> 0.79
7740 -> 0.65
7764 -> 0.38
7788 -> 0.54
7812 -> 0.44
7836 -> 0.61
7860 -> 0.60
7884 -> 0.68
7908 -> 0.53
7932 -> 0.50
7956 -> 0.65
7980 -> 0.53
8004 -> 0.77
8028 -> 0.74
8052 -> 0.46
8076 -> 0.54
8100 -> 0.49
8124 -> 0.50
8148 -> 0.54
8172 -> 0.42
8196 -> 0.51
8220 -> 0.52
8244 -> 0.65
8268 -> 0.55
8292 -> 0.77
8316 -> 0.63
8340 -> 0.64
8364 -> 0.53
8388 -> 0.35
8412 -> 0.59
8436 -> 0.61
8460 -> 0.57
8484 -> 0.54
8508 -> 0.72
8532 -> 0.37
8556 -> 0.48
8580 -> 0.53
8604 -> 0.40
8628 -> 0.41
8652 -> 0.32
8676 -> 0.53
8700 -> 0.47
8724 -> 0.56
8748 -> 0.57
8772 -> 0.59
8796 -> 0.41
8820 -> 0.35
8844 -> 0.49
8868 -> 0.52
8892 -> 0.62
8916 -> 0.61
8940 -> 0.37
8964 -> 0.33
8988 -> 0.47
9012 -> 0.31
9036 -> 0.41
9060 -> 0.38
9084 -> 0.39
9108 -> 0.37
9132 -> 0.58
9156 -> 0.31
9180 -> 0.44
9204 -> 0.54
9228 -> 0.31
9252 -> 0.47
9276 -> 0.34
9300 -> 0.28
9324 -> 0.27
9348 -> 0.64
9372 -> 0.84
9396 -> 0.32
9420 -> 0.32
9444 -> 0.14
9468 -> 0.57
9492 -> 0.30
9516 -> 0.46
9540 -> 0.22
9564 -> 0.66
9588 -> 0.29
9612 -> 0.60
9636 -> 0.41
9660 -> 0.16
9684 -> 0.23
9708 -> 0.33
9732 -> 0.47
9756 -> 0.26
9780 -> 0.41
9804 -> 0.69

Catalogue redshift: 0.09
